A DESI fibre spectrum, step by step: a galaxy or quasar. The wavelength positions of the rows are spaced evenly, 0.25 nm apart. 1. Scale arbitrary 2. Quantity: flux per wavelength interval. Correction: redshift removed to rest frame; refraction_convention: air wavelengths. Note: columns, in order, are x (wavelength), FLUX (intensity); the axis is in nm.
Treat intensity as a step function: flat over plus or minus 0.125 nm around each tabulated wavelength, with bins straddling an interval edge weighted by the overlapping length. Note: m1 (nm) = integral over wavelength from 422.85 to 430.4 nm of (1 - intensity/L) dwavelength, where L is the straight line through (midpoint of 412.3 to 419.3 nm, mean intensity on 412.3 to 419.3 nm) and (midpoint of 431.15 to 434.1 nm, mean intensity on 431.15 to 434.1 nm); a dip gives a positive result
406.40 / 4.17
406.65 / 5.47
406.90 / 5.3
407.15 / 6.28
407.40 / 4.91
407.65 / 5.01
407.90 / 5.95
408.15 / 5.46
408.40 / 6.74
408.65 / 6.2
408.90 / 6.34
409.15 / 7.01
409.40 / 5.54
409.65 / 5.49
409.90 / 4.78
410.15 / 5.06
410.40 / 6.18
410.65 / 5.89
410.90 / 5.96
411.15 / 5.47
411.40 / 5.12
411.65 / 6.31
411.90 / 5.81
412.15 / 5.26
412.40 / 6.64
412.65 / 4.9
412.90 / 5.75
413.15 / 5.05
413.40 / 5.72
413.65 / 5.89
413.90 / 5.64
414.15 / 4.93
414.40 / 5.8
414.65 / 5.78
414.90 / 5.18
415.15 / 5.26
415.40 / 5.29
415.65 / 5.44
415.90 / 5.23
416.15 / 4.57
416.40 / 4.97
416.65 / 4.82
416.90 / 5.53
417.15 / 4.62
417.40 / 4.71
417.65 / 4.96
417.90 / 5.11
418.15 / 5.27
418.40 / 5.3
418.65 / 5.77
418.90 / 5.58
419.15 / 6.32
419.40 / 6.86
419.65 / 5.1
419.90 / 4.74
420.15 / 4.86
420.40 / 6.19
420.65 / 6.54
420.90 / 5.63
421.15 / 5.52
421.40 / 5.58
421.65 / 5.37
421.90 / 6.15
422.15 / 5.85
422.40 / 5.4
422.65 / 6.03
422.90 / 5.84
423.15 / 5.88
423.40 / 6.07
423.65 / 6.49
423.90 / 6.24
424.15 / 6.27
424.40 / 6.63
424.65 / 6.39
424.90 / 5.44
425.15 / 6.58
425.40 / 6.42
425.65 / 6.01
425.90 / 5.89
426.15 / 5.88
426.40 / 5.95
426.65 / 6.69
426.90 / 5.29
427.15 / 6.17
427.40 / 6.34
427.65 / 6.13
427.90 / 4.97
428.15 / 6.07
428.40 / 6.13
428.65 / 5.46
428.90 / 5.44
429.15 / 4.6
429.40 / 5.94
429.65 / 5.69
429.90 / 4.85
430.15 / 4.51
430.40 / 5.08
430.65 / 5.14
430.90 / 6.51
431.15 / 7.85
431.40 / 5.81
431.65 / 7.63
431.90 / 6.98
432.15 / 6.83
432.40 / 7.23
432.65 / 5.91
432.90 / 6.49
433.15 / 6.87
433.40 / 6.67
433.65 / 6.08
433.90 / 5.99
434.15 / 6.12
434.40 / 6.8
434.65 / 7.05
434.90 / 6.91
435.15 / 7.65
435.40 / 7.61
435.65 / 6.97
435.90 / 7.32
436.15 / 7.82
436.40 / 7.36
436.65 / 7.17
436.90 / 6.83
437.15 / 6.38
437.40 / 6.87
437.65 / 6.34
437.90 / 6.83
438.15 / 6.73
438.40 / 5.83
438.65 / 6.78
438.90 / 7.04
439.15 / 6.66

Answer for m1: 0.37 nm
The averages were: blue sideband 5.36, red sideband 6.63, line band 5.86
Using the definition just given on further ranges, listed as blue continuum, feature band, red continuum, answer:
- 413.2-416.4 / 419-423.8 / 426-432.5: -0.15 nm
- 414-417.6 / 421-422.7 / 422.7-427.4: 0.03 nm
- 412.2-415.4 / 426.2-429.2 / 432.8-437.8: 0.28 nm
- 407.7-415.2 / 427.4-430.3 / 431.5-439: 0.47 nm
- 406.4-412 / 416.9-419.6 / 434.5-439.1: 0.30 nm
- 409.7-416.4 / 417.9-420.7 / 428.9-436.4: 0.08 nm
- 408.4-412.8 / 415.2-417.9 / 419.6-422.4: 0.31 nm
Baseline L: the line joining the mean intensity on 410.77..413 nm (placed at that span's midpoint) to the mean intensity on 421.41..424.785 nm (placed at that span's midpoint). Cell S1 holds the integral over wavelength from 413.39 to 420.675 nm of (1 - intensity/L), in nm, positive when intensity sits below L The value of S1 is 0.58 nm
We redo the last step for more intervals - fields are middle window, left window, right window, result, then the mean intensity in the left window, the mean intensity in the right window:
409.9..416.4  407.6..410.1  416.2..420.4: 0.117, 5.85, 5.3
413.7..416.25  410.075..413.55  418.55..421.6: 0.155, 5.66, 5.72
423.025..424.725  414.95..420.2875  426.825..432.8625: -0.202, 5.25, 5.95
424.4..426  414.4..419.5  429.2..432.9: -0.103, 5.33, 6.12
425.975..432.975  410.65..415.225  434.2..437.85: 0.697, 5.59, 7.05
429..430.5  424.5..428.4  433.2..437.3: 0.292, 6.02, 6.92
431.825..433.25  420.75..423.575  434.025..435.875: 0.018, 5.78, 7.03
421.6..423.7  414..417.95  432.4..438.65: -0.071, 5.14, 6.78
